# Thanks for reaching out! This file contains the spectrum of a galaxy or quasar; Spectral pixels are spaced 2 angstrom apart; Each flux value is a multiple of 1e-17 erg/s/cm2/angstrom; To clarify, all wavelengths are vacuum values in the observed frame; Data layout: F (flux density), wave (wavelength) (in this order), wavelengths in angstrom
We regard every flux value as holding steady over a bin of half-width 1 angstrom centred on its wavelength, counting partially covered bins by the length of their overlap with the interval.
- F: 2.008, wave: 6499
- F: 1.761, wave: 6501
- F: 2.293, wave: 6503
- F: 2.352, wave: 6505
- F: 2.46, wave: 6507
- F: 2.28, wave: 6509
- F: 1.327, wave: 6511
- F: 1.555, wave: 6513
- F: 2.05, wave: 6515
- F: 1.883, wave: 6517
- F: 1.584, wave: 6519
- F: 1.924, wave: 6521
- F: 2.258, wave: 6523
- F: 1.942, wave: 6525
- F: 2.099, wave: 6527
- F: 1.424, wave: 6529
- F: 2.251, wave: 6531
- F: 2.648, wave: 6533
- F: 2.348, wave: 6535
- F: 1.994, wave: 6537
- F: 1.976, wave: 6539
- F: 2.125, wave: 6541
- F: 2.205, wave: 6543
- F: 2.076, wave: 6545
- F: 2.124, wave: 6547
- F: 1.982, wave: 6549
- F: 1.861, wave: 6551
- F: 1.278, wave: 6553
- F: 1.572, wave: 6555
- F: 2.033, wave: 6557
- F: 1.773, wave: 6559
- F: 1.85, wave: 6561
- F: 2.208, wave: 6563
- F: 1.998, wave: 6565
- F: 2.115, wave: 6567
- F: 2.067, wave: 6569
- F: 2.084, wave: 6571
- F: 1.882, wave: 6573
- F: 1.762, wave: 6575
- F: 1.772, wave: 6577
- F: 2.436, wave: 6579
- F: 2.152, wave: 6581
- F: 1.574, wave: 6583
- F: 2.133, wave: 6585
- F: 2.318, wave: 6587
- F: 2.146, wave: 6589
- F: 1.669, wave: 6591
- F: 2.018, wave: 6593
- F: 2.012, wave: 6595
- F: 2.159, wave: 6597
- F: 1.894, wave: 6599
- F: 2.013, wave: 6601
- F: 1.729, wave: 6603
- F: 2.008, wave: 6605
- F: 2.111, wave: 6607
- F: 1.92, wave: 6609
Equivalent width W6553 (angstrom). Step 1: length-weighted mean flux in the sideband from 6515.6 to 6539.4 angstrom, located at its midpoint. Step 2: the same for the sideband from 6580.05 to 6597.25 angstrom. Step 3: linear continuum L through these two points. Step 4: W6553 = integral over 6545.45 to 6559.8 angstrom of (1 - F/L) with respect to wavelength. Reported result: 1.5 angstrom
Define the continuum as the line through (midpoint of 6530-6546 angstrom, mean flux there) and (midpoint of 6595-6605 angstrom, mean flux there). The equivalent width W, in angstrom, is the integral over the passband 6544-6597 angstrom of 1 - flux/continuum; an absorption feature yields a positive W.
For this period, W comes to 2.85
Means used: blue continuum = 2.2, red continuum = 1.96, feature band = 1.96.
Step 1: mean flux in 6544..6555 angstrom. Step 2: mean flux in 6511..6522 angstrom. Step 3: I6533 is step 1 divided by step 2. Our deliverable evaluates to 1.05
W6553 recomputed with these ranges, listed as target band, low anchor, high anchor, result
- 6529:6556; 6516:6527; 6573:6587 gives -0.80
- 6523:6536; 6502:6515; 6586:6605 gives -0.62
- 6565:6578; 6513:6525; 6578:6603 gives 0.31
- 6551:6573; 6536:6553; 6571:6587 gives 1.08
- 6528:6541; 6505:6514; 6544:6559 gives -1.52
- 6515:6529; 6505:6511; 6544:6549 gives 1.51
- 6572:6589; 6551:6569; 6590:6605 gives -0.97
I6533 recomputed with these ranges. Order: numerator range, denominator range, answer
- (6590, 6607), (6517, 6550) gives 0.95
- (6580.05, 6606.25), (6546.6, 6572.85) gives 1.04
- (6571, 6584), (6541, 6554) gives 1.00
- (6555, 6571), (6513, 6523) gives 1.06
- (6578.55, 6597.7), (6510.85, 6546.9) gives 1.02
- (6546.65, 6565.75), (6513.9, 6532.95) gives 0.94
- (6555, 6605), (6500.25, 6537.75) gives 0.98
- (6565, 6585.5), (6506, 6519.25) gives 1.05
